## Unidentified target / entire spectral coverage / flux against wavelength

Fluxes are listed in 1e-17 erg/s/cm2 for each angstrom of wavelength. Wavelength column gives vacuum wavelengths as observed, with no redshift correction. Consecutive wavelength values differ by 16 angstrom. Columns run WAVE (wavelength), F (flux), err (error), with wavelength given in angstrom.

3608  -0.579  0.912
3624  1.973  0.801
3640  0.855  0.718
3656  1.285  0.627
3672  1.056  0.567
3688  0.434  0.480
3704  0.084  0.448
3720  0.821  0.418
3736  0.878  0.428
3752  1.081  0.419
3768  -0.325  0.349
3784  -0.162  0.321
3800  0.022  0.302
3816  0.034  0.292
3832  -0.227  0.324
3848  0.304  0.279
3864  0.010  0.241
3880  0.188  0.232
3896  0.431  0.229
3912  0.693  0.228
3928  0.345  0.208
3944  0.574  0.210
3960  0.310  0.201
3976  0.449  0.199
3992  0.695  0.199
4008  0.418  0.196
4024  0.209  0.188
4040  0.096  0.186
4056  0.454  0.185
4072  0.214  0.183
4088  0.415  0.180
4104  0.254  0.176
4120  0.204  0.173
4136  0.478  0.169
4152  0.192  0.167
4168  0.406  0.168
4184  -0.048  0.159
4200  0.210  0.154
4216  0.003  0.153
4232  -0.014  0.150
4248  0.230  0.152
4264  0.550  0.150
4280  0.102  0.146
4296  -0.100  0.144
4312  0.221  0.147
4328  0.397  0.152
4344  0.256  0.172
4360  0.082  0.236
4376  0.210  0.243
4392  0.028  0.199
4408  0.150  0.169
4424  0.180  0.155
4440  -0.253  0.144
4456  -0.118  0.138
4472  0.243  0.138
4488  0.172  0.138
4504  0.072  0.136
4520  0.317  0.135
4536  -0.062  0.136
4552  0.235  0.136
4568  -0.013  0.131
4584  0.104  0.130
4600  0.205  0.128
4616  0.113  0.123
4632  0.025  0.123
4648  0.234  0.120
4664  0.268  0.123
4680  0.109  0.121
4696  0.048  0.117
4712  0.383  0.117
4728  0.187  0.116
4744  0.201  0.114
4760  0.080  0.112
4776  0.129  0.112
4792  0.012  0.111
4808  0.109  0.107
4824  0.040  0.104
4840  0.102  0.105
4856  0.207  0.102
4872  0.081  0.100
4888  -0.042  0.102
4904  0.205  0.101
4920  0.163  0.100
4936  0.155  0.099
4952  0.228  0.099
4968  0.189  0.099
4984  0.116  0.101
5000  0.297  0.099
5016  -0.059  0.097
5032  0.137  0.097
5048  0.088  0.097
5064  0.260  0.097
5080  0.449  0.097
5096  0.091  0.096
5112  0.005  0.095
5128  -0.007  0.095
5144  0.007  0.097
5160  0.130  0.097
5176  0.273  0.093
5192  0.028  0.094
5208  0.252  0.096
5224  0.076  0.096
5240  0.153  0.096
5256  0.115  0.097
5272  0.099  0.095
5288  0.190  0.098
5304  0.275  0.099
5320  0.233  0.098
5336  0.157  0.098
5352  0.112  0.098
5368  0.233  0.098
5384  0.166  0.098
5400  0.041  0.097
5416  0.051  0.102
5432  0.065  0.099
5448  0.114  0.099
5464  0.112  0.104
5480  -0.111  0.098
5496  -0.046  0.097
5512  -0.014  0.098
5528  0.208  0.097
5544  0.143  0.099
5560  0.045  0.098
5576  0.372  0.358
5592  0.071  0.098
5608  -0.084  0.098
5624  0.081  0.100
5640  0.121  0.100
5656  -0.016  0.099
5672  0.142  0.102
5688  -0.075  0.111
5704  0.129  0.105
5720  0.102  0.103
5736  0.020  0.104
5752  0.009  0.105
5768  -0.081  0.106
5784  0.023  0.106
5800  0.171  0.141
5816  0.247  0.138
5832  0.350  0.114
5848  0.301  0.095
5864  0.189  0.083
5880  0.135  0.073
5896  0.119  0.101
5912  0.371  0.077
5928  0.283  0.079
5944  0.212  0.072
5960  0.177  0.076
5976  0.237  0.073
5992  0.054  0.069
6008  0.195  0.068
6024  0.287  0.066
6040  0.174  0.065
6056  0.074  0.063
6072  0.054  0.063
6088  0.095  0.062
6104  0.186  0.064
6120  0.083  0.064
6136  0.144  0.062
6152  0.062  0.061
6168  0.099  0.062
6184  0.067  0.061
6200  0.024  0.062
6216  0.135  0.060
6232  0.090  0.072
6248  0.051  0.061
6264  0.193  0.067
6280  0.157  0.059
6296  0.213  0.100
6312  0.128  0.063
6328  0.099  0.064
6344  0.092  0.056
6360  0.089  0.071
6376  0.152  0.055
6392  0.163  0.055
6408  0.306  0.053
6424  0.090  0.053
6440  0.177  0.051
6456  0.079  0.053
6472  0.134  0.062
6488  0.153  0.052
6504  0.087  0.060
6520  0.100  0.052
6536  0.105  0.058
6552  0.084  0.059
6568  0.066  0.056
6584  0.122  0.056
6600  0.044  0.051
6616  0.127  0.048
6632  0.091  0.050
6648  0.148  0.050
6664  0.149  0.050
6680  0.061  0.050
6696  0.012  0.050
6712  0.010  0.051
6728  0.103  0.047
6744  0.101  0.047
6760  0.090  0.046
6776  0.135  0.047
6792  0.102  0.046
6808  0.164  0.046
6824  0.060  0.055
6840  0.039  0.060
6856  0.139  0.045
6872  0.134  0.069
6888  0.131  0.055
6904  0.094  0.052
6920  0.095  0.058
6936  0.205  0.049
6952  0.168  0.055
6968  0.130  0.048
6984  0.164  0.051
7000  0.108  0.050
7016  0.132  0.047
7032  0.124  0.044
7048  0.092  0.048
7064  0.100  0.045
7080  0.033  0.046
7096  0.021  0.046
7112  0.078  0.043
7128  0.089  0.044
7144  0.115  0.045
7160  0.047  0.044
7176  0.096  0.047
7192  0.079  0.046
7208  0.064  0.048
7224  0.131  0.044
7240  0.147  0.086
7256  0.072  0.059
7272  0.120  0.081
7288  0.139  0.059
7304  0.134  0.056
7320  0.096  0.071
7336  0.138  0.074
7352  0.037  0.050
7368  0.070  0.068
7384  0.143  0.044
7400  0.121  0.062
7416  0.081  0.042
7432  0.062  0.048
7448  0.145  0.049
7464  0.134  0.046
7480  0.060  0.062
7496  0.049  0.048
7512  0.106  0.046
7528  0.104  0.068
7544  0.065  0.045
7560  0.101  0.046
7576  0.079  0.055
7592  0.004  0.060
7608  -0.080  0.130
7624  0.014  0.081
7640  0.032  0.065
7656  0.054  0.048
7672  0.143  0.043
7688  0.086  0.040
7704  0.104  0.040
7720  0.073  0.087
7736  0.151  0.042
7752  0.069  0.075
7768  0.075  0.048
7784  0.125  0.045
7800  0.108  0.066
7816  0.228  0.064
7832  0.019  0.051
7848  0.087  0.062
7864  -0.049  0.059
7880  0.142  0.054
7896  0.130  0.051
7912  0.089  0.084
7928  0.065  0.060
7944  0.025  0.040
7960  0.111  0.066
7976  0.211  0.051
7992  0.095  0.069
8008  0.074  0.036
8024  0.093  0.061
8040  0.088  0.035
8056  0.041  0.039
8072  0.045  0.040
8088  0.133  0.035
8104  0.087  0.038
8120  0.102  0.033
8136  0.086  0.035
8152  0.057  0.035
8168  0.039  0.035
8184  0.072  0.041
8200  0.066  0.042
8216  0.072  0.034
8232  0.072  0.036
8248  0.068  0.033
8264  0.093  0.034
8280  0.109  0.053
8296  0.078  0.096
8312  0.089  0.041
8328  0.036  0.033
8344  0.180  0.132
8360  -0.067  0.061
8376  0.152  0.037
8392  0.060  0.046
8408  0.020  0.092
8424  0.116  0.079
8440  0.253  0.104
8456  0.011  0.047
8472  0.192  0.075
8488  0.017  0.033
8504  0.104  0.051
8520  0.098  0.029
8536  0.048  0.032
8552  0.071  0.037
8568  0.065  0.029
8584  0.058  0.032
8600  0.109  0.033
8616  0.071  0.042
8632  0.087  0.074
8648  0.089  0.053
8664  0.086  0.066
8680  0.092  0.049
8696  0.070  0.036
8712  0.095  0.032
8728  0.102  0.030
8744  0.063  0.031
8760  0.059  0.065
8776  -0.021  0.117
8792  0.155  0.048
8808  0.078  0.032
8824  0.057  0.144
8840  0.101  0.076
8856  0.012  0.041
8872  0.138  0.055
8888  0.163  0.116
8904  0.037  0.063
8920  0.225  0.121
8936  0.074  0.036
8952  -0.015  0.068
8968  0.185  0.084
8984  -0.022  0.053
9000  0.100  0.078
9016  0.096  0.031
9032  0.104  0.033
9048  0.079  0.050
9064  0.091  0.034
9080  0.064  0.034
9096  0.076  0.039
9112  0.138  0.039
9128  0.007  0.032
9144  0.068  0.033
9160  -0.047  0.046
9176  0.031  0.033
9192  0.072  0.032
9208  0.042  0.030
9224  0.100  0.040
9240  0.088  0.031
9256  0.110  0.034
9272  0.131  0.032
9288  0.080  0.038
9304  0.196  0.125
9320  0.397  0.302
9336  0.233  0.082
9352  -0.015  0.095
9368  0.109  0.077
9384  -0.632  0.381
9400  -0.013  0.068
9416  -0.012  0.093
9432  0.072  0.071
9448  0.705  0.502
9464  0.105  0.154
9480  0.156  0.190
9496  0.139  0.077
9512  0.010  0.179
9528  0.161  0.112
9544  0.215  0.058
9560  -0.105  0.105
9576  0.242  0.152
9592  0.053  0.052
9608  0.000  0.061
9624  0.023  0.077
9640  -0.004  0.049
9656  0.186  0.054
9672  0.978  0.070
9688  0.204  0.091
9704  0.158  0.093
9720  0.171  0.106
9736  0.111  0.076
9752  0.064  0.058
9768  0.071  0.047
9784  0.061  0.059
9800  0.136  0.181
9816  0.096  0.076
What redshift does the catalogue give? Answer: 1.59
